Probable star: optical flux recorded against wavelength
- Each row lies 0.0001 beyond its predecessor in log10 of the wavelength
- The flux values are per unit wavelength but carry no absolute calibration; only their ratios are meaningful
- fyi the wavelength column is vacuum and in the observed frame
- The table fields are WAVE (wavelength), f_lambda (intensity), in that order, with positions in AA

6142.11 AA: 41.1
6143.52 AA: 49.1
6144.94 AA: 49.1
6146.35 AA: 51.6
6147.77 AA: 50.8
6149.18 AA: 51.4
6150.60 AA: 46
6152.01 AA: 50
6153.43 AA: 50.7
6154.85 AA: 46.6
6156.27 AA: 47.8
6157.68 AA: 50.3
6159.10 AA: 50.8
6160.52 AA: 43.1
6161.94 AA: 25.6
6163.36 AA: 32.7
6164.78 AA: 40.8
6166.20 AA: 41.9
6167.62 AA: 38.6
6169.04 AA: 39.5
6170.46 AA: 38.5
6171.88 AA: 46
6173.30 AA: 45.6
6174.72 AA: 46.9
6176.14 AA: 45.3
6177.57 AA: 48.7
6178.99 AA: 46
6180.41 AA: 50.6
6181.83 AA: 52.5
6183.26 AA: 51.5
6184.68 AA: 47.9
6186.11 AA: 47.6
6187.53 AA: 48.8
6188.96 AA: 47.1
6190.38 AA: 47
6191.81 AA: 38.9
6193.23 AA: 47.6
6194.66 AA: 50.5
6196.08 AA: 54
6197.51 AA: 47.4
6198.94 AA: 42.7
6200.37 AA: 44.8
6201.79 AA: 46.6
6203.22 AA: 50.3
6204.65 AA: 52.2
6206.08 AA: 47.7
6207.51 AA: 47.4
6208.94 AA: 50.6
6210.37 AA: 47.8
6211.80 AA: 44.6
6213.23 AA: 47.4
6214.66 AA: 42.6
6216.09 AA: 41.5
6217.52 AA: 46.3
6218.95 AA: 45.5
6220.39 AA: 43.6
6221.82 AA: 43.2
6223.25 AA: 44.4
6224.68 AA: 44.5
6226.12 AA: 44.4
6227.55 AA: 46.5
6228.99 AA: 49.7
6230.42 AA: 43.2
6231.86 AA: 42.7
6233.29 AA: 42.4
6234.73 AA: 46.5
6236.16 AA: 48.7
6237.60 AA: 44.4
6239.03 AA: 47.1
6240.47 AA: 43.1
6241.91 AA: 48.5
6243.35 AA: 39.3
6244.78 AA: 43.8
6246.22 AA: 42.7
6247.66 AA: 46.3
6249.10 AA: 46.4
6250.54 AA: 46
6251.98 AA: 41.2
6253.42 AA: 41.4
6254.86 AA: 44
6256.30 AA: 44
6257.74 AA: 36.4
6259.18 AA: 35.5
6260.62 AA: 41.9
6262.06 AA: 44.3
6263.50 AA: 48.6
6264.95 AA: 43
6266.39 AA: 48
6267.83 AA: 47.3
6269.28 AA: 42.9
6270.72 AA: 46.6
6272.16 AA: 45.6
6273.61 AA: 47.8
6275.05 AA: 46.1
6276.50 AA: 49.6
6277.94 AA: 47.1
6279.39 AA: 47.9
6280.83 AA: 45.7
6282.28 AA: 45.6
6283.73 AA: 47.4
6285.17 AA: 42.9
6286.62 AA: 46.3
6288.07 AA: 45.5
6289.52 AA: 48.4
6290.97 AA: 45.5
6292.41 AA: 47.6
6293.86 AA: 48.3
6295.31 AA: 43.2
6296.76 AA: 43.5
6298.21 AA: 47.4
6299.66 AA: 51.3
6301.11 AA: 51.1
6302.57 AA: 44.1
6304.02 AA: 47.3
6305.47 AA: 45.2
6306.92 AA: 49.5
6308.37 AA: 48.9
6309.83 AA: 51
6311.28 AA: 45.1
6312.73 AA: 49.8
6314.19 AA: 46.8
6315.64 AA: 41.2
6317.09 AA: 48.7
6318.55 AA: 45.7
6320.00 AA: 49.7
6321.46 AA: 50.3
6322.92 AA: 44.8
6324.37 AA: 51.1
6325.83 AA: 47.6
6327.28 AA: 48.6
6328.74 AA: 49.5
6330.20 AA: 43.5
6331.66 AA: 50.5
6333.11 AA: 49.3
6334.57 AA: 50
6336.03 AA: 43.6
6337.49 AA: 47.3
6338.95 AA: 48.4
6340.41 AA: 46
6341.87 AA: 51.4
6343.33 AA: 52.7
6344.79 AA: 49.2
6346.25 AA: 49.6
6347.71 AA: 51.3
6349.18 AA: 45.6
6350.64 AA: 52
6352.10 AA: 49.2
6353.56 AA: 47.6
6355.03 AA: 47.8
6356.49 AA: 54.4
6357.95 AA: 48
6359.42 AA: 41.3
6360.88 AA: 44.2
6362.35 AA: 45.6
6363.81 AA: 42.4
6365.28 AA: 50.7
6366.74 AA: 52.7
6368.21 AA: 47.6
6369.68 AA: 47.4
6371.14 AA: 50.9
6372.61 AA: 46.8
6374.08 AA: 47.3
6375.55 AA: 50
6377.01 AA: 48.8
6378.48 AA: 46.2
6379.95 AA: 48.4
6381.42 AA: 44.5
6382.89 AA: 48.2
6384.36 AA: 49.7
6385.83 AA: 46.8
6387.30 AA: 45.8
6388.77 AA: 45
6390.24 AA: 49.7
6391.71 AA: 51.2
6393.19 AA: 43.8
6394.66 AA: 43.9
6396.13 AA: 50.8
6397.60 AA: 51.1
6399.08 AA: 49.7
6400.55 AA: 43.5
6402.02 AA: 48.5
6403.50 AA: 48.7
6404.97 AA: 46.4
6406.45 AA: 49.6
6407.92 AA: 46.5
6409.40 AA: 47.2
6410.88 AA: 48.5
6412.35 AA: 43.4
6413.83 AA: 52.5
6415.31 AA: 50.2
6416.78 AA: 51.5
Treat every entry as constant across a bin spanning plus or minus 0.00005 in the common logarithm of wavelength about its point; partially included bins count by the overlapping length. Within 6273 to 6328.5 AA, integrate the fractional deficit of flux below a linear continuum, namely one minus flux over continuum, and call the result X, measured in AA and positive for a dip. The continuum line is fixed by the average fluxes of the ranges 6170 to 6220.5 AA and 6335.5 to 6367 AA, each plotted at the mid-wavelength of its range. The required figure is 0.7 AA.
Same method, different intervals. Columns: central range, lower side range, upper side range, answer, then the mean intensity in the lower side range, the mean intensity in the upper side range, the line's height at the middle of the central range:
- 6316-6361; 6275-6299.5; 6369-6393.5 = -1.1 AA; 46.5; 47.7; 47.2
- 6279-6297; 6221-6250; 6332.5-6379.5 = 0.1 AA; 44.9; 48.3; 46.4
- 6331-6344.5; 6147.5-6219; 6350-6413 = -0.4 AA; 46.1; 47.7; 47.4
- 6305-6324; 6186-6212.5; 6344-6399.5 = 0.1 AA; 47.6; 48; 47.9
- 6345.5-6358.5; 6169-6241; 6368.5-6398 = -0.5 AA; 46.4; 47.8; 47.5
